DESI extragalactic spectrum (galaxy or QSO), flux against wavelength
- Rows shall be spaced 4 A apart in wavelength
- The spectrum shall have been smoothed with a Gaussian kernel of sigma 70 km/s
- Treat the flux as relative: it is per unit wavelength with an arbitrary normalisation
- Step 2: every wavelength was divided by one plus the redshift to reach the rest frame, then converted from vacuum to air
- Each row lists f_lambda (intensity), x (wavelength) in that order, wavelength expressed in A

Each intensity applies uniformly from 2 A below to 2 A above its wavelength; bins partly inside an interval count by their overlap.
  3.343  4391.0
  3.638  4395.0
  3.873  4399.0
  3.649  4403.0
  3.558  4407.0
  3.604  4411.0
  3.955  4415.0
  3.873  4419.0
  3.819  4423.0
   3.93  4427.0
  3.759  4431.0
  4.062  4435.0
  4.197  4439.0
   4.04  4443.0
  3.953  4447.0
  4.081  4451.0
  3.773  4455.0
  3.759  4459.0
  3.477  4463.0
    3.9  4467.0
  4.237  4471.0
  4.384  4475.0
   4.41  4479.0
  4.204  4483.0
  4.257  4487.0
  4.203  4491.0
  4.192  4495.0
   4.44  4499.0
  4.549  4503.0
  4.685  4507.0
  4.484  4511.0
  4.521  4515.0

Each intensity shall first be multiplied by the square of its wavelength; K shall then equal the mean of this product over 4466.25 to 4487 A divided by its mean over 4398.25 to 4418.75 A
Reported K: 1.17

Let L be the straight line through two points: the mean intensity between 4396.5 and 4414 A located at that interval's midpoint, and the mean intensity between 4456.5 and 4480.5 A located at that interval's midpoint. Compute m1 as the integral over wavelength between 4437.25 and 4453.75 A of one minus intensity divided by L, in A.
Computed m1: -0.7 A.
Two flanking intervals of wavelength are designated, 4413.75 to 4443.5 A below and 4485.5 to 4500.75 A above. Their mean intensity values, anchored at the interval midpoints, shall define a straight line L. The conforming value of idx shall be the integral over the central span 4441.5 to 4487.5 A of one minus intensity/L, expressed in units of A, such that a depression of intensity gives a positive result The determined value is 1.08 A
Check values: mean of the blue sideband 3.95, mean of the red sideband 4.27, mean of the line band 4.03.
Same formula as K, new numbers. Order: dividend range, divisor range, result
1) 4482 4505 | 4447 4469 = 1.15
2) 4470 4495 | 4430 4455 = 1.09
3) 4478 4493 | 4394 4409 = 1.20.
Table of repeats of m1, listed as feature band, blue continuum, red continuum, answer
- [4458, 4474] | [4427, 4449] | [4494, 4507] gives 1.2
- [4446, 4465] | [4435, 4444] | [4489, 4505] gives 1.7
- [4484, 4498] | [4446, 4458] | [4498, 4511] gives 0.5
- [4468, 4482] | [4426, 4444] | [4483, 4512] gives -0.2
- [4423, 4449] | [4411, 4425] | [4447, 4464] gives -1.0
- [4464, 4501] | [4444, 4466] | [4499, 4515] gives -0.2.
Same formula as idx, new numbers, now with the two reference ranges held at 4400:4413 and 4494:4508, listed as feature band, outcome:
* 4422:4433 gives -0.1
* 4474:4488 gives -0.1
